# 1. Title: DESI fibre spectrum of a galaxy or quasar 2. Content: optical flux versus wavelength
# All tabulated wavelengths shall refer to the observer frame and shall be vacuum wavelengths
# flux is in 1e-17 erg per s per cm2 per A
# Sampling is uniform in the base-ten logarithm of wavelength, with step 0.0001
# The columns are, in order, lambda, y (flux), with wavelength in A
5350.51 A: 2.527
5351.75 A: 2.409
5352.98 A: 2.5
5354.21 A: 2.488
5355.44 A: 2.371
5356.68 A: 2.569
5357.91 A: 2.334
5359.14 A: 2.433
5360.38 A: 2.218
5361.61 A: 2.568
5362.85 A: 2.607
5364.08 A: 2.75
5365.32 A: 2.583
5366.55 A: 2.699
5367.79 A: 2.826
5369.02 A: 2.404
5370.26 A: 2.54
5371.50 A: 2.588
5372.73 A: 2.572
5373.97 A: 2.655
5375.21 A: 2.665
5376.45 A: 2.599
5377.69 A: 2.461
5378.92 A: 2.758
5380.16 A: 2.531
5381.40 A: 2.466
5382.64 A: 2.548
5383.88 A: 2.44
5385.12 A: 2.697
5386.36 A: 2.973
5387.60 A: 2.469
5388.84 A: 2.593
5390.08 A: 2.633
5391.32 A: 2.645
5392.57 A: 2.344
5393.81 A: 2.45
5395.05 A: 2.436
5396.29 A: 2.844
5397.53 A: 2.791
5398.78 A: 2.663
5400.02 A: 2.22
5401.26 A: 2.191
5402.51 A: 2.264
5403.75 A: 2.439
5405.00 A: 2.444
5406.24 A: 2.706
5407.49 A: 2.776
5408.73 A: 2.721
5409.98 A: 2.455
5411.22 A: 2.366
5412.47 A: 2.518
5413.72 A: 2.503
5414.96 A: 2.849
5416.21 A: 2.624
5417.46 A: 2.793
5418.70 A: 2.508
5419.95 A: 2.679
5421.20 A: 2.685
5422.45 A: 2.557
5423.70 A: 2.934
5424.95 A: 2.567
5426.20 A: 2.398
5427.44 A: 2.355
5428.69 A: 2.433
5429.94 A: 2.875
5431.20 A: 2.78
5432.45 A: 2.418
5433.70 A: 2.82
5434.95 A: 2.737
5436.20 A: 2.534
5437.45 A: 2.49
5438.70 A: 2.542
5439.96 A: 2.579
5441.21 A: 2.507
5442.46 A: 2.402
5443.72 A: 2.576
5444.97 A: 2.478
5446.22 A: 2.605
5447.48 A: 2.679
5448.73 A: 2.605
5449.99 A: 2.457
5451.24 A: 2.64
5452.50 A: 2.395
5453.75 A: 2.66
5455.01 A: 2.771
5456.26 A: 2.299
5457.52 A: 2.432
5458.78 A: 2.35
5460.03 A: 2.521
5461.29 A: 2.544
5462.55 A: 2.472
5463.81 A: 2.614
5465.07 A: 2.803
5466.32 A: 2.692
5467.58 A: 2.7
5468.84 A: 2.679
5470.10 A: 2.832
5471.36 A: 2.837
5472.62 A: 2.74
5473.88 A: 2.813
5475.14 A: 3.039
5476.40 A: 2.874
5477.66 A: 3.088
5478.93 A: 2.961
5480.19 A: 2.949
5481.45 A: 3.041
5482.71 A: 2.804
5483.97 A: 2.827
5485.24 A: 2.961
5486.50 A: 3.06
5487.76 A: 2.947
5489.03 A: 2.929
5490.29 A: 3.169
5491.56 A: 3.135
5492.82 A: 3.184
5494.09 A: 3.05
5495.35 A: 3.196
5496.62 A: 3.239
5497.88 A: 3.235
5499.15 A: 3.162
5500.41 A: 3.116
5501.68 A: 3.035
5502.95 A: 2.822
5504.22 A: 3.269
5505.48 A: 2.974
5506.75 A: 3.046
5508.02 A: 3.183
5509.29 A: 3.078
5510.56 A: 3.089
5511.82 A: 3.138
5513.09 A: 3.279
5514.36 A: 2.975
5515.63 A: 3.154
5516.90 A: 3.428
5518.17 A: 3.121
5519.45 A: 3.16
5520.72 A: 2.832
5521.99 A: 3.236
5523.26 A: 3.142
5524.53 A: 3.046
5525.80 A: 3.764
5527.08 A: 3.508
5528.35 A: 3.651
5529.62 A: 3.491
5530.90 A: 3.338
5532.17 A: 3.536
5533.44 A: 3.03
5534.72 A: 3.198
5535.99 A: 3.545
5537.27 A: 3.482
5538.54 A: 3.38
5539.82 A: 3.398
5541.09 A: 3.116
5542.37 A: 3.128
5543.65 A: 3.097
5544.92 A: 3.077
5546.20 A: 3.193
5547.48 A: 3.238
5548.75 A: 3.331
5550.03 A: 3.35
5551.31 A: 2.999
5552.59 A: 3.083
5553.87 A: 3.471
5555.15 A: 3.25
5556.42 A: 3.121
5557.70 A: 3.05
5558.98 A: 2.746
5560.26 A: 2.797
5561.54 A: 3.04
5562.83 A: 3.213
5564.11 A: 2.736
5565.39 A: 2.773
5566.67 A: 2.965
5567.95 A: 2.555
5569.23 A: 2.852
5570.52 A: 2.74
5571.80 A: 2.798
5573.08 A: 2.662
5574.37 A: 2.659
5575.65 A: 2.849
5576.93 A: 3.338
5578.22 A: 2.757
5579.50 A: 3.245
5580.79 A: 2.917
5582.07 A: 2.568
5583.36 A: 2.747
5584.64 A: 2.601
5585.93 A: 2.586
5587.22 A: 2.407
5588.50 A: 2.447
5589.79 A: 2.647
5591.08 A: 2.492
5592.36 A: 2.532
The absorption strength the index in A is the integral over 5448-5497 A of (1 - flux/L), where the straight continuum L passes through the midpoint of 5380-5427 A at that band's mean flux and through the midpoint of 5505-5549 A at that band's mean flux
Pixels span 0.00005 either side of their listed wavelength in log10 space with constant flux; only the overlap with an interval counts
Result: 2.5 A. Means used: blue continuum 2.57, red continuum 3.24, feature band 2.8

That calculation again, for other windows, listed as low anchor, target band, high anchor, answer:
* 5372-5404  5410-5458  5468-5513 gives 3.13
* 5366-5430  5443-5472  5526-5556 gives 2.90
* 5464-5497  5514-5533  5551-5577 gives -2.34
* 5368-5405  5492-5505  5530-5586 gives -1.17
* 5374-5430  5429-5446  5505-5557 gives 1.00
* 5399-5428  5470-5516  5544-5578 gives -4.06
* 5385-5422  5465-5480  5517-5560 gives 0.38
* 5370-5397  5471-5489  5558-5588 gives -1.51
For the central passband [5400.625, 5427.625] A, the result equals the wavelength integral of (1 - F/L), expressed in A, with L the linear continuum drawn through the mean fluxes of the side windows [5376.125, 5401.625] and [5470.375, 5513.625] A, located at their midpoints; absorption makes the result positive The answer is 1.2 A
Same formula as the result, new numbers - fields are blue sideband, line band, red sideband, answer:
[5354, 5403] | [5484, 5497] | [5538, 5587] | -1.2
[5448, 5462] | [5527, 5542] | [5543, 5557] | -1.4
